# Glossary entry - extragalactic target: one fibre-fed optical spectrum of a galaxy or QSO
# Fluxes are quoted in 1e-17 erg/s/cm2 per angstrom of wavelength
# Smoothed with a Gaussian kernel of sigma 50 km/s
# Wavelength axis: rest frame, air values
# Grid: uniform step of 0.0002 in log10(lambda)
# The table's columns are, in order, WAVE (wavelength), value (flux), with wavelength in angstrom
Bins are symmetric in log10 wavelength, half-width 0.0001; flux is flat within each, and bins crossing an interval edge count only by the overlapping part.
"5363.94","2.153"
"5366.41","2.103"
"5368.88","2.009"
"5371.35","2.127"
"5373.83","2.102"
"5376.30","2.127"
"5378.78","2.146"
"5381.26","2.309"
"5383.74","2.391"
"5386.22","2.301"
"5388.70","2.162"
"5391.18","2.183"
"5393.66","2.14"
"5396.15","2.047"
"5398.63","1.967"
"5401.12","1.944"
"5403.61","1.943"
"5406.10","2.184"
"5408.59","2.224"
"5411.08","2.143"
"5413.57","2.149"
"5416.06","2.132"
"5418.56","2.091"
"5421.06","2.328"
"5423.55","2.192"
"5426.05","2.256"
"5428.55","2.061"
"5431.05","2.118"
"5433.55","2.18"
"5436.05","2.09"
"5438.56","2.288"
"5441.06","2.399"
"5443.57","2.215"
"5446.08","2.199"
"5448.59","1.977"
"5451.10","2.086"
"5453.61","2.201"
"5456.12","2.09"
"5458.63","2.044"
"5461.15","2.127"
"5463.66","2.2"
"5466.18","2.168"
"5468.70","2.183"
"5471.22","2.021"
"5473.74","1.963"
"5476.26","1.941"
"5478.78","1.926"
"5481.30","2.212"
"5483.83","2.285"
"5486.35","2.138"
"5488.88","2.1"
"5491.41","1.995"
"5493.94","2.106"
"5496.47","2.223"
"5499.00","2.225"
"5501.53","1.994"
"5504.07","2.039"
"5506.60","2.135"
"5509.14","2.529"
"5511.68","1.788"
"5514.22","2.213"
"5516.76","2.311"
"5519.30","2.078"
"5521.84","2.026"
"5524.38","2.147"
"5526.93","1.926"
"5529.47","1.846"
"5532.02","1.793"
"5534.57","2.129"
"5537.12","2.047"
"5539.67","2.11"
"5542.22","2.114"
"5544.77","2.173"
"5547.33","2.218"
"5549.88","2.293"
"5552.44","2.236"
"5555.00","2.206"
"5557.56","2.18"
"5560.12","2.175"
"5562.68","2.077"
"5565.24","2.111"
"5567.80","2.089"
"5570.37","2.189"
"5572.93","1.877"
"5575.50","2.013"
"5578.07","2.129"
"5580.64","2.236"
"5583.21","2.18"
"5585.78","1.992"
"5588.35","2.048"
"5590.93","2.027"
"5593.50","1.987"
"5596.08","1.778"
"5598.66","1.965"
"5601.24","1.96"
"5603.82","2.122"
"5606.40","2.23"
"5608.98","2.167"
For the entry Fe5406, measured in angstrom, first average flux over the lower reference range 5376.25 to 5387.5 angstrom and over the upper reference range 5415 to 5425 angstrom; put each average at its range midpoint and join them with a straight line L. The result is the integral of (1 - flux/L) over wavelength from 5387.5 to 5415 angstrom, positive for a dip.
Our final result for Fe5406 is 1.6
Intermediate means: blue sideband 2.27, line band 2.1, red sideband 2.19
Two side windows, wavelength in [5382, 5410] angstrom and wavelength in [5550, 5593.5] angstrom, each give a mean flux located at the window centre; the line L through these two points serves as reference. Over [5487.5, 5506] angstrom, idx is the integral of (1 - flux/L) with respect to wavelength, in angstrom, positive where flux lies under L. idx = 0.2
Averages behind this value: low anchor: 2.14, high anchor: 2.11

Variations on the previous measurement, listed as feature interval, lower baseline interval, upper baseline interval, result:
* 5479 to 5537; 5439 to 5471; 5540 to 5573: 1.6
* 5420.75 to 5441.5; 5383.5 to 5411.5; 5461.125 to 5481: -1.0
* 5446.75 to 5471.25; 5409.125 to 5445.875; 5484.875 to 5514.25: 0.5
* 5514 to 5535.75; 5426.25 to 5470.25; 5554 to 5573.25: 0.9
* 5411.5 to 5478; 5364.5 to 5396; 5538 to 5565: 0.9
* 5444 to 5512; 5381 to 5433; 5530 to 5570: 0.8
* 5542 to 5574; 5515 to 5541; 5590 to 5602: -2.4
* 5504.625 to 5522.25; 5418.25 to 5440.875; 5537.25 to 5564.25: 0.2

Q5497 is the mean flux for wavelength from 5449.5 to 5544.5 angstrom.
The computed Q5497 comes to 2.09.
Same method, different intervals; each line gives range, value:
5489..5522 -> 2.13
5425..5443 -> 2.2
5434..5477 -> 2.13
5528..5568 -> 2.11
